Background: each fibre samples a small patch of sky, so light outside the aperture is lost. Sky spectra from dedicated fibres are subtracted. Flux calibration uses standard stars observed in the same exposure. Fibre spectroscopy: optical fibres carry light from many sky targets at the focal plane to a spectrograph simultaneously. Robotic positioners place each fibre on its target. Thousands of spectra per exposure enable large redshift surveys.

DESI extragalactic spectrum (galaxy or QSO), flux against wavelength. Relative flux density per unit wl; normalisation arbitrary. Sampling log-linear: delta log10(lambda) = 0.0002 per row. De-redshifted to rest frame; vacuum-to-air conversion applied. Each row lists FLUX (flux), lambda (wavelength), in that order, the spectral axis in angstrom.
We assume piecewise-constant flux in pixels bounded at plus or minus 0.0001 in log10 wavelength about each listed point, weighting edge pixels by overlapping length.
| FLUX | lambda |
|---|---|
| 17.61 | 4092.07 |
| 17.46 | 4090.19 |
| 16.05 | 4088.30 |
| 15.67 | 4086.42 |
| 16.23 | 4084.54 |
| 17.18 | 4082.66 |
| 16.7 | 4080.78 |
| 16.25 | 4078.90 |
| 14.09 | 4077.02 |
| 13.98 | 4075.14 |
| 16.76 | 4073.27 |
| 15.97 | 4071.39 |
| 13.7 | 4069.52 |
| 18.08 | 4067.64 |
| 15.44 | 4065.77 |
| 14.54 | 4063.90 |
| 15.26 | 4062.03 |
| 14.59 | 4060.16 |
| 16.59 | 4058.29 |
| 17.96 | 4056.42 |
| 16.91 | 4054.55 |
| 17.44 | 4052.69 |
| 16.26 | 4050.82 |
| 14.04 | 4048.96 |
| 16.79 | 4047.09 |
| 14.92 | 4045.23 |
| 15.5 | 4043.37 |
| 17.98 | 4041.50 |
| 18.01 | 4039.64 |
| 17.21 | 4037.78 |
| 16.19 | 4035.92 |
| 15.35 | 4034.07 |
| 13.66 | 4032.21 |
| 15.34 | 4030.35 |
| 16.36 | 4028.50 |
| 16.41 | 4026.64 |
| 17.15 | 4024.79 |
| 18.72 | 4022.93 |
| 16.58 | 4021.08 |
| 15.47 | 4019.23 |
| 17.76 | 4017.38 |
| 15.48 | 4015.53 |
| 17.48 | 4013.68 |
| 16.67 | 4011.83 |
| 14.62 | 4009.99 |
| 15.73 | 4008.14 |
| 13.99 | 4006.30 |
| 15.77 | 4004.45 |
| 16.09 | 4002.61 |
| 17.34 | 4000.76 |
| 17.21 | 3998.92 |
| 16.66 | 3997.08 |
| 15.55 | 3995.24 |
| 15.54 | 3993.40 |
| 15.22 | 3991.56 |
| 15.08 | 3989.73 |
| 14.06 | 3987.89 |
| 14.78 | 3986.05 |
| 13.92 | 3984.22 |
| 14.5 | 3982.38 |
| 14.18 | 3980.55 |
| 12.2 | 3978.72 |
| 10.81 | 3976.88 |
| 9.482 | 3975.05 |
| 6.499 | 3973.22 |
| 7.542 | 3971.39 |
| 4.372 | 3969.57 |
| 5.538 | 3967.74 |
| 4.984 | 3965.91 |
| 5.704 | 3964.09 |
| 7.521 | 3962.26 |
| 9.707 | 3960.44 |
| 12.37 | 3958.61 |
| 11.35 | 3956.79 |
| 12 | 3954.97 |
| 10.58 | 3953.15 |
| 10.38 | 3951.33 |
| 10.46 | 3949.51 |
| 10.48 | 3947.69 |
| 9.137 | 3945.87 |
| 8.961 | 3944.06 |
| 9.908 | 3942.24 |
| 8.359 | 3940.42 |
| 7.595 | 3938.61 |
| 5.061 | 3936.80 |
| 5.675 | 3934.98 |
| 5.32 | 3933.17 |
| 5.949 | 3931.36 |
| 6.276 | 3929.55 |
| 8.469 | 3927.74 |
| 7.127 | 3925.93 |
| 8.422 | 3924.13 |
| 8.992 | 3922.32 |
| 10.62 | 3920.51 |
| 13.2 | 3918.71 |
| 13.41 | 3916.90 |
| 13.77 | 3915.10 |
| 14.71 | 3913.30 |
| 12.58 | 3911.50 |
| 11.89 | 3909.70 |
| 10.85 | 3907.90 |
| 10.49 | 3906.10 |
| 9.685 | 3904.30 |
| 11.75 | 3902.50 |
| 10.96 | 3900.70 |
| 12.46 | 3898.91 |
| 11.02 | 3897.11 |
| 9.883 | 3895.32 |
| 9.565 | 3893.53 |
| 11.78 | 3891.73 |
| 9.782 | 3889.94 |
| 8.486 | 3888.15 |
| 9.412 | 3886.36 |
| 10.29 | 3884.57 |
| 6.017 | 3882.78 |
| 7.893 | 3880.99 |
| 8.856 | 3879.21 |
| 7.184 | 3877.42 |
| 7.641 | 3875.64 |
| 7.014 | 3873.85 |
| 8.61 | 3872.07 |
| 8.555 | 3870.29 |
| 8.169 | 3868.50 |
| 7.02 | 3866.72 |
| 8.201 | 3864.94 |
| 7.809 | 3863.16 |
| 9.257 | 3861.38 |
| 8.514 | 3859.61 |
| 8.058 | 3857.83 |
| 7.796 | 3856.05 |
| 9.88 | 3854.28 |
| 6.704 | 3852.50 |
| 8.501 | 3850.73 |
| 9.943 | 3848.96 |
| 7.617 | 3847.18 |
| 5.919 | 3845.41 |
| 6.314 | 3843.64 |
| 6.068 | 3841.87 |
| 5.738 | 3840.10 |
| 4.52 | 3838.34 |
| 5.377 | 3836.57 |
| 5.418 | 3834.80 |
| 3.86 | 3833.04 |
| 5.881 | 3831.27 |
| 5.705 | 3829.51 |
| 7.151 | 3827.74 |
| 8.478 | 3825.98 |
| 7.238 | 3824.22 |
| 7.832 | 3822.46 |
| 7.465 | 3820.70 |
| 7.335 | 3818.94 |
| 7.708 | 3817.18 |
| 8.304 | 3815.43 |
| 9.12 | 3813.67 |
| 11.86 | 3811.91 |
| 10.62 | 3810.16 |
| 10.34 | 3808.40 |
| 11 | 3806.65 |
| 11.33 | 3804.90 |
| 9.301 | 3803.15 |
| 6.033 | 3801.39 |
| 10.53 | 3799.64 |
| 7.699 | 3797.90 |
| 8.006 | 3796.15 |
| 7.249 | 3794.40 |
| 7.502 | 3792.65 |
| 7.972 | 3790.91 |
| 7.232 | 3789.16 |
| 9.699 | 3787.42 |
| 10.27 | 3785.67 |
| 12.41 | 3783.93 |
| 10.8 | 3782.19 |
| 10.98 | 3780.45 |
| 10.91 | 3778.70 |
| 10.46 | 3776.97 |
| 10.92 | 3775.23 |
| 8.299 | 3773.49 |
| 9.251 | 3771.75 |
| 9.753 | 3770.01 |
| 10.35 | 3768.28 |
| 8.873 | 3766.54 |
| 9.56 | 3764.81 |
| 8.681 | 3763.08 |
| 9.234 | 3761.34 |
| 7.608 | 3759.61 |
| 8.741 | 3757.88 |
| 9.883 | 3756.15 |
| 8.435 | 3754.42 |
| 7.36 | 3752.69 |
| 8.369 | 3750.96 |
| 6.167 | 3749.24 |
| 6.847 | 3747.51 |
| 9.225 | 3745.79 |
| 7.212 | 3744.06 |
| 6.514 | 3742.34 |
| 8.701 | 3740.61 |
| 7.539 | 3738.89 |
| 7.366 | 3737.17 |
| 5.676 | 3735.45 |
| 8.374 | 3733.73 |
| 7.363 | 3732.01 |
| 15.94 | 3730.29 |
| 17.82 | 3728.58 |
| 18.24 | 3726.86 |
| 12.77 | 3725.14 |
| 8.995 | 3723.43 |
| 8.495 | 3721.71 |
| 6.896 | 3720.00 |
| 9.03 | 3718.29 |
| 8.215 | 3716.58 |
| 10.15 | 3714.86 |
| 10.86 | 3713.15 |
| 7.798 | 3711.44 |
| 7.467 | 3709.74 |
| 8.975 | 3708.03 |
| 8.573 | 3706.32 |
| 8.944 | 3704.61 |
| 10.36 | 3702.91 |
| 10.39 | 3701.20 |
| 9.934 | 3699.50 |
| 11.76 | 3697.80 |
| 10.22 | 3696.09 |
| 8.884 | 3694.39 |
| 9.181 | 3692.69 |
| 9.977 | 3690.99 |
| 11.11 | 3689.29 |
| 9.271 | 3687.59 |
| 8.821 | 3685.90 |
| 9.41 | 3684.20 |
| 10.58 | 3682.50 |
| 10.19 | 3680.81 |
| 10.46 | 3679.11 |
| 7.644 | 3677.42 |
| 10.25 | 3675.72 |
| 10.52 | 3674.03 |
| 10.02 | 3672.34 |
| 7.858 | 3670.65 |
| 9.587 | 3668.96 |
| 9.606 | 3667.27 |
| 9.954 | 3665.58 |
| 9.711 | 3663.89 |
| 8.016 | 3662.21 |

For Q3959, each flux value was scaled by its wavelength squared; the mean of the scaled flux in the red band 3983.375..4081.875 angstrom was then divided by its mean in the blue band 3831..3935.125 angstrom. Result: 1.97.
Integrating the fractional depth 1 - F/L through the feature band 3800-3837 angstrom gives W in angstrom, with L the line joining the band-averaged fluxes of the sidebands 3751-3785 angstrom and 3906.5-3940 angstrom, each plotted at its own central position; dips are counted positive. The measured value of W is 5.8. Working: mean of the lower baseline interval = 9.58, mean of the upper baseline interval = 9.44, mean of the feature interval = 8.03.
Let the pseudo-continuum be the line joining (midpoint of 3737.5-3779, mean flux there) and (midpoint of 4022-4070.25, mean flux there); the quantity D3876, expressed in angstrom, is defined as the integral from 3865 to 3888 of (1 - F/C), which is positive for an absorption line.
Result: 7.2 angstrom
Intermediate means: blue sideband 8.66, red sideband 16.2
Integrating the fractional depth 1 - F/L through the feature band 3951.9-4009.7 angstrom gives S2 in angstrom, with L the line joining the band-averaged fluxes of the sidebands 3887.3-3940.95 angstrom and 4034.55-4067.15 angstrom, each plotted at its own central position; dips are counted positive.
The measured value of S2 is 4.0 angstrom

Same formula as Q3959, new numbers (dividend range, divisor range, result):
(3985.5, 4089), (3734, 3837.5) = 2.15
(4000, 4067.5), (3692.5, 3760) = 2.04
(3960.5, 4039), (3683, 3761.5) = 1.71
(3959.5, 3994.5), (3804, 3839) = 1.47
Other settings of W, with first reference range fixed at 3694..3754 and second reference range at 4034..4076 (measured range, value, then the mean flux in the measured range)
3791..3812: 3.4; 9.15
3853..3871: 5.7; 8.28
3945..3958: 3.1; 10.7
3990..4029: -2.8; 16.3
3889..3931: 7.7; 10.7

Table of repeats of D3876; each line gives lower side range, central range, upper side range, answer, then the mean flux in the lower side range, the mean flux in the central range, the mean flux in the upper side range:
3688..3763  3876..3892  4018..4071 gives 5.1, 9.33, 8.71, 16.2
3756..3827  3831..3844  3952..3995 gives 5.8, 9.18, 5.34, 10.9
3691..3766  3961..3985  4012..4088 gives 9.1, 9.28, 9.01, 16.2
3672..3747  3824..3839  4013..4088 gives 7.6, 9.67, 5.92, 16.1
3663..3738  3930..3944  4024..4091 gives 7.0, 9.86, 6.95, 16.1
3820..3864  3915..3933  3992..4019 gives 3.5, 7.08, 9.26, 16.1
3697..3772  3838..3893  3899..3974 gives 7.4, 9.28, 8.03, 9.27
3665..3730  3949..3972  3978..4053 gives 9.6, 10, 8.64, 15.8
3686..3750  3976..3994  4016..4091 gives 1.0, 9.49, 14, 16.2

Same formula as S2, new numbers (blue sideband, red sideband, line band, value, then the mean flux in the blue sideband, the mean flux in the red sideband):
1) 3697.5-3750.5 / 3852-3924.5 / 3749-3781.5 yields 0.9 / 9.41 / 9.72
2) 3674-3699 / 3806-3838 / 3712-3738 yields -3.2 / 9.86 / 7.73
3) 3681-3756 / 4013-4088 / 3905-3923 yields 1.8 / 9.41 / 16.1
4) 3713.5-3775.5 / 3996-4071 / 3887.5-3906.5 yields 3.5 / 9.24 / 16.2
